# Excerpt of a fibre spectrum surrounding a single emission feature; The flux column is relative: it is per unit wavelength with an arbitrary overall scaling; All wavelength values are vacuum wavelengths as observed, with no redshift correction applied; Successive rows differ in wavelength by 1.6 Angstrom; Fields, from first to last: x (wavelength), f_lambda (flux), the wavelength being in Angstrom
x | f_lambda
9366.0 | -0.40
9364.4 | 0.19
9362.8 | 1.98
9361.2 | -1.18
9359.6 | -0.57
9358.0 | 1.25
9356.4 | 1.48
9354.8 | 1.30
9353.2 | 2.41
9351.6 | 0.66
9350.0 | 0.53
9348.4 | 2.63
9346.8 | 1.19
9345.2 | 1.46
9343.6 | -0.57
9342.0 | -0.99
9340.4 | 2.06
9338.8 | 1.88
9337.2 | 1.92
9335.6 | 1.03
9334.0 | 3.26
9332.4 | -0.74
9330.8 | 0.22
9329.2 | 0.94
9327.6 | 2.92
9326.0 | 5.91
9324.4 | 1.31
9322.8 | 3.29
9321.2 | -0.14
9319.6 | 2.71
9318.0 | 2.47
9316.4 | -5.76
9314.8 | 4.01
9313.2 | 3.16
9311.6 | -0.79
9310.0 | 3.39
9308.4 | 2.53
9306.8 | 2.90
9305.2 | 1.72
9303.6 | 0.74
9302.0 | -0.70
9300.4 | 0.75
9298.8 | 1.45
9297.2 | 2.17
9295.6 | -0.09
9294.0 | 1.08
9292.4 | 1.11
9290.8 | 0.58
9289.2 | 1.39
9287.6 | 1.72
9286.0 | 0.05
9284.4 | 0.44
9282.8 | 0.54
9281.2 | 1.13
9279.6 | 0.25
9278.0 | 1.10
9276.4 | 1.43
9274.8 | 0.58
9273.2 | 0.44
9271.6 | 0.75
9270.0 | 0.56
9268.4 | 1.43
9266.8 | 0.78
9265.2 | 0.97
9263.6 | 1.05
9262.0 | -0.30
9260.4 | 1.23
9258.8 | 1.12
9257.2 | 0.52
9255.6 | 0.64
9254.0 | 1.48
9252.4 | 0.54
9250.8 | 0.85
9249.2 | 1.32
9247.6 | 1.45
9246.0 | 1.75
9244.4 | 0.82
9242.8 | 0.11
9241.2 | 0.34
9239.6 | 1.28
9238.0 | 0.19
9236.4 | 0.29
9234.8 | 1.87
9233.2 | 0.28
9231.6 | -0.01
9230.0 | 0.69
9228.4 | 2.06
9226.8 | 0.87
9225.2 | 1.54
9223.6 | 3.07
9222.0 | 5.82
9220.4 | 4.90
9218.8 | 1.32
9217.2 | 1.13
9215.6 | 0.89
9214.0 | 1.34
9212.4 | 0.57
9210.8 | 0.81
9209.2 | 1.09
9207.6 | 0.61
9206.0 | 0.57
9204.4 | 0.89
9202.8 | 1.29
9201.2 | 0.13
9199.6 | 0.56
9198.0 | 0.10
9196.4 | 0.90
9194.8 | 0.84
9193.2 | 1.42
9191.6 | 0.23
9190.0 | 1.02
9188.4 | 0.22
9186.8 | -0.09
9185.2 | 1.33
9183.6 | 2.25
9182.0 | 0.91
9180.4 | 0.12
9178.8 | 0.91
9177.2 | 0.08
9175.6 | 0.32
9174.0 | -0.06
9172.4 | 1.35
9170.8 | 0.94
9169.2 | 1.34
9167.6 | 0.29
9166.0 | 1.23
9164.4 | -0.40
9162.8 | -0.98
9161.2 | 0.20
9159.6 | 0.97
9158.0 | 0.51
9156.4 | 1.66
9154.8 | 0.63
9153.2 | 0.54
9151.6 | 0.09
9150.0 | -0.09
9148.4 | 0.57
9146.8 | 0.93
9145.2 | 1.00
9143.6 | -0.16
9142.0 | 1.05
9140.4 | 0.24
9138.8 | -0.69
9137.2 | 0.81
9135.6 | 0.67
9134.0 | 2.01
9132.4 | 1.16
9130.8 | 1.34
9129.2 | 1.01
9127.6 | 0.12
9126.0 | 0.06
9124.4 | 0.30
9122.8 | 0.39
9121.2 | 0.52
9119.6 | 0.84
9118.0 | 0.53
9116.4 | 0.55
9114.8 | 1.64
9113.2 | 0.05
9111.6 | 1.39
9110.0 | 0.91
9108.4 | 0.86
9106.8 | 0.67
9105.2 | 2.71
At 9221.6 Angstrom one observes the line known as H-beta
